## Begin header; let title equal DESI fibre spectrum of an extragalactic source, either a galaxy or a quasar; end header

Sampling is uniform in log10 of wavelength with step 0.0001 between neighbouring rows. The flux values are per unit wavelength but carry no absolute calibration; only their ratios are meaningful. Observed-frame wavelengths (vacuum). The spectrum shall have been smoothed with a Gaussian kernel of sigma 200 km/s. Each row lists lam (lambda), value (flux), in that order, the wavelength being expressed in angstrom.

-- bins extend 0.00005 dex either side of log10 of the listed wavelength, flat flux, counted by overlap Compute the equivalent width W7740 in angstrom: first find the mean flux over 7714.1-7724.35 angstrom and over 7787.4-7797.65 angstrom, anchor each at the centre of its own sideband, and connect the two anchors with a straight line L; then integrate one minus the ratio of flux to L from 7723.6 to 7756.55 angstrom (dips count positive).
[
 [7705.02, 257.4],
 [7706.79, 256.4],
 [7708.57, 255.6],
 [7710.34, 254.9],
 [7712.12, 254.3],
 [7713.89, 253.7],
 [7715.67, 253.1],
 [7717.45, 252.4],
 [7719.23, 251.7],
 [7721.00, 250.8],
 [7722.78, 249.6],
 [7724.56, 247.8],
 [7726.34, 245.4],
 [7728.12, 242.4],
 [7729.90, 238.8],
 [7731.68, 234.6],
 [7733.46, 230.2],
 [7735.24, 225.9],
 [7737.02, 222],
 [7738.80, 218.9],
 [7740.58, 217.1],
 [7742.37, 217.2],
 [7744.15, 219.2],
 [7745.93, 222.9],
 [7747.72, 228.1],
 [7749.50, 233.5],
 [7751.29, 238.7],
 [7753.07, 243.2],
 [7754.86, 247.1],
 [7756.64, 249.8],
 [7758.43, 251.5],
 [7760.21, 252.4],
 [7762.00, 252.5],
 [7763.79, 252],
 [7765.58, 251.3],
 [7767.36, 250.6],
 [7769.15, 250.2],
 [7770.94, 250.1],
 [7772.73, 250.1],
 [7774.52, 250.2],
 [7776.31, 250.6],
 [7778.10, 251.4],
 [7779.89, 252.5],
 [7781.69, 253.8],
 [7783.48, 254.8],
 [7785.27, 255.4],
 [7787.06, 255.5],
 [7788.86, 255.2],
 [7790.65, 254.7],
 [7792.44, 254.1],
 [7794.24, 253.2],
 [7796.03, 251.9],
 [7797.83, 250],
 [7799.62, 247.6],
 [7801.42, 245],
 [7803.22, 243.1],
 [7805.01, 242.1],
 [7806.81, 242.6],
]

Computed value 2.6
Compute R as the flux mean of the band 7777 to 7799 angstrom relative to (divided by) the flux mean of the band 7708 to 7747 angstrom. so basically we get 1.06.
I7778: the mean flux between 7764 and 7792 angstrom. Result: 252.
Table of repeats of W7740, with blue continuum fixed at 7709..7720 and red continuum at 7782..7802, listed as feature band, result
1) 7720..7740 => 1.3 angstrom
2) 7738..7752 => 1.6 angstrom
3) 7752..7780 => 0.3 angstrom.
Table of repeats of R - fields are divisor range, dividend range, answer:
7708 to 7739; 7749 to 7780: 1.02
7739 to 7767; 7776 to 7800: 1.06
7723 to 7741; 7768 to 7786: 1.08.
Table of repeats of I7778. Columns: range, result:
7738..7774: 240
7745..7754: 233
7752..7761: 249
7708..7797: 245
